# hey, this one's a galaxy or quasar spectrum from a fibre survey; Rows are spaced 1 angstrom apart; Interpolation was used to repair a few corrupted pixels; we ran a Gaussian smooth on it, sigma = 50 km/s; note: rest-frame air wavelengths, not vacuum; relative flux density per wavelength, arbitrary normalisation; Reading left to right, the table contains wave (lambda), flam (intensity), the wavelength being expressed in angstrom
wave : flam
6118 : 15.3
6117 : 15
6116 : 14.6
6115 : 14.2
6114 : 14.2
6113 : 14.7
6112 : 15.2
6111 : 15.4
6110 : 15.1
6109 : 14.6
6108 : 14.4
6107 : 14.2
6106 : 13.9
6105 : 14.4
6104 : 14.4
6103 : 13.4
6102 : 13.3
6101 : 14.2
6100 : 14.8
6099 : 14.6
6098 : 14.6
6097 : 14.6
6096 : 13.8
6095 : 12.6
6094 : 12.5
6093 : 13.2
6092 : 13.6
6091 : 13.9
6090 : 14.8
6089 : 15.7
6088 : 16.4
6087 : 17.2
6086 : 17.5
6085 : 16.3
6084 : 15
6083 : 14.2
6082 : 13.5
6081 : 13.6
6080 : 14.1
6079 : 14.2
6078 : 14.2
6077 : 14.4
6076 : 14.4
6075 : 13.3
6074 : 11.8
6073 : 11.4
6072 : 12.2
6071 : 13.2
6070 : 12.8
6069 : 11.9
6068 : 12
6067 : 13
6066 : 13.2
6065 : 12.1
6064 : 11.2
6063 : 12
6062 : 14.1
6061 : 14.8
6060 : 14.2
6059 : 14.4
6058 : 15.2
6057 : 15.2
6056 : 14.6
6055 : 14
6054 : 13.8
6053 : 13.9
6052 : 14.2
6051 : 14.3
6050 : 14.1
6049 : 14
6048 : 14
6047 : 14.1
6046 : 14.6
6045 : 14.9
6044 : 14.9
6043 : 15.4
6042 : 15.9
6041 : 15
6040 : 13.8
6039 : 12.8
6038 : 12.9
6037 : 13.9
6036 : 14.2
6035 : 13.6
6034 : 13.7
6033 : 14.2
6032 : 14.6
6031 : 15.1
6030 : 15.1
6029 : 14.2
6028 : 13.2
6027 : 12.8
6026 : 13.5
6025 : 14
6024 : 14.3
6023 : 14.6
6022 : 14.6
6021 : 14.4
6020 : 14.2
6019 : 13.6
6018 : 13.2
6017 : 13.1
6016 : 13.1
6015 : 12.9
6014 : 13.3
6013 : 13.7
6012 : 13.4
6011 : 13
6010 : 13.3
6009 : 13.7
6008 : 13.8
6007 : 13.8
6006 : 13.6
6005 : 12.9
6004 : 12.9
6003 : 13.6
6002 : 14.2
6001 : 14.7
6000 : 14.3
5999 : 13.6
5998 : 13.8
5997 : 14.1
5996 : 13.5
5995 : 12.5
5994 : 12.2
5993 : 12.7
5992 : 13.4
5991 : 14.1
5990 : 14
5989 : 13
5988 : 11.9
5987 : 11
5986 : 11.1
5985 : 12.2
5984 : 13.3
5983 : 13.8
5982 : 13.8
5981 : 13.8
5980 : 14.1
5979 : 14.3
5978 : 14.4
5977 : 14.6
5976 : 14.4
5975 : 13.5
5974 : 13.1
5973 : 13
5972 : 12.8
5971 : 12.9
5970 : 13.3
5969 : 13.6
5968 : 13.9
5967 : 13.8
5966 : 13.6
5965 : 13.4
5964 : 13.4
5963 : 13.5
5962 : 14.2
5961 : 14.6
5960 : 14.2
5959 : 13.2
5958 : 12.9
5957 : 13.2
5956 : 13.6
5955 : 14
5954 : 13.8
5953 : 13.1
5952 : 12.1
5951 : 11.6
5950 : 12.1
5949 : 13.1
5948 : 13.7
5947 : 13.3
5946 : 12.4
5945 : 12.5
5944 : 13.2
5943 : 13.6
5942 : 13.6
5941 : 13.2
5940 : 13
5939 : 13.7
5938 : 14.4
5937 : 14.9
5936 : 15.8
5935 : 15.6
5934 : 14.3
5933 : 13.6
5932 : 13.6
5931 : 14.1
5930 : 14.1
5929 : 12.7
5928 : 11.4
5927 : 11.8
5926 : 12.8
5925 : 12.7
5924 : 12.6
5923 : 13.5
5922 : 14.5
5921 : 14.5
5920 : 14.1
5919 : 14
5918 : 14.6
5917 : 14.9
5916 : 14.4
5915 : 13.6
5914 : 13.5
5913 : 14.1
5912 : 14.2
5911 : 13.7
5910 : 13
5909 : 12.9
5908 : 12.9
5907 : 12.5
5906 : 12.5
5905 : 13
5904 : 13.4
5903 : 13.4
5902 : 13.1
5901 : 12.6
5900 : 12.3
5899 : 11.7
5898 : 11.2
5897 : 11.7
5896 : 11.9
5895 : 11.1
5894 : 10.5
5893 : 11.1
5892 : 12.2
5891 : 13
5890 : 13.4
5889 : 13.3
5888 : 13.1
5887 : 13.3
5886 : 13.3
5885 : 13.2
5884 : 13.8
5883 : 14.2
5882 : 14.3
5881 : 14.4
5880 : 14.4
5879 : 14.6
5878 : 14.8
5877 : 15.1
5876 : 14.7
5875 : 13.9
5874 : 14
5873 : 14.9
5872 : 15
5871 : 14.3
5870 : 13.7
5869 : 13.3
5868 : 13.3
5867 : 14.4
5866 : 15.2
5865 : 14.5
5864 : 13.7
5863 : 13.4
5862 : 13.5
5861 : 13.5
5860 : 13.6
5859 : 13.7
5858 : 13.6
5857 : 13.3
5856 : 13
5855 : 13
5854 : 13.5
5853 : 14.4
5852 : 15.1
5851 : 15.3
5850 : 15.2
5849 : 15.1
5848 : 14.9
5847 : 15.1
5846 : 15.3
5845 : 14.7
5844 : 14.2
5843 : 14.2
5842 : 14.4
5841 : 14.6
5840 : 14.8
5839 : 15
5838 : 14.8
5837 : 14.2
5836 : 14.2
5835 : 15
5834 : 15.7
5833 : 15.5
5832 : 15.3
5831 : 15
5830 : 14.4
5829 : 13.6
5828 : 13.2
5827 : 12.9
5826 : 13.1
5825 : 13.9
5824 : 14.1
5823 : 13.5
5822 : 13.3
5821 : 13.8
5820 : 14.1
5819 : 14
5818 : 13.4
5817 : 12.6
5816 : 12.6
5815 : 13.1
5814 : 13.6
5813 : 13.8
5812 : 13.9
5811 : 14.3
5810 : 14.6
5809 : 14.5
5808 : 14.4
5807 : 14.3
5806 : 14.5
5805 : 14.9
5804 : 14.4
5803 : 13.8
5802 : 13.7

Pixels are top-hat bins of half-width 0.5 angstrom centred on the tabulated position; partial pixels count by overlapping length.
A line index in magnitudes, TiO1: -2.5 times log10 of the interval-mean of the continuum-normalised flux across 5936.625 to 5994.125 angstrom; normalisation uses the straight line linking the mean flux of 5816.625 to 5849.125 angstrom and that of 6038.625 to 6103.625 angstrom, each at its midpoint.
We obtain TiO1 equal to 0.064 mag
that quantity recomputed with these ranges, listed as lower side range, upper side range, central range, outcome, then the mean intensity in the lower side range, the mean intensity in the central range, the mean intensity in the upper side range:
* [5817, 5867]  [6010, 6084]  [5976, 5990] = 0.05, 14.2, 13.2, 13.8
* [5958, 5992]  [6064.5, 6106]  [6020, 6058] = -0.04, 13.4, 14.2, 13.9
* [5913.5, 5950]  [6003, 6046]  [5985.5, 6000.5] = 0.06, 13.6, 13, 13.9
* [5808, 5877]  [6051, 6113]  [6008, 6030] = 0.03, 14.1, 13.7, 14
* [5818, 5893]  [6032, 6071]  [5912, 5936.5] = 0.02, 14.1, 13.8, 13.9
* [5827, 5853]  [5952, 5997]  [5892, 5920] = 0.09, 14.7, 12.9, 13.4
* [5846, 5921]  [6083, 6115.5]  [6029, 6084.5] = 0.04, 13.6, 13.8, 14.6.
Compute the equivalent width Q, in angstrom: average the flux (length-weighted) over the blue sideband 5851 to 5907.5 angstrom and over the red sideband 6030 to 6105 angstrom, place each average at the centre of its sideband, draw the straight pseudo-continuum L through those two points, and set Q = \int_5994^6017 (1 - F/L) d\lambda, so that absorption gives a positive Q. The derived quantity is 0.6 angstrom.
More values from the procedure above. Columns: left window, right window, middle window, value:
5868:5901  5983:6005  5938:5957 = 0.13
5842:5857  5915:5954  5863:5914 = 2.41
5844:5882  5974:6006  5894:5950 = 2.32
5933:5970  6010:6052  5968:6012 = 1.21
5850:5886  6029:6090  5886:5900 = 1.90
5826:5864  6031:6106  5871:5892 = 0.38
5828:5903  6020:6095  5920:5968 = 1.58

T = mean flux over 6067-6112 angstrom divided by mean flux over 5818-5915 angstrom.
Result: 1.02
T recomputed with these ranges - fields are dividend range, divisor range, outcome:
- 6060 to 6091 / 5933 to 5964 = 1.02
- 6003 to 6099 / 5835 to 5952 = 1.02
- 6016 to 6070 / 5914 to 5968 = 1.03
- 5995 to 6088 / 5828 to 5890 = 0.97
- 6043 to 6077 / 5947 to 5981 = 1.01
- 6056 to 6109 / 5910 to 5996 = 1.04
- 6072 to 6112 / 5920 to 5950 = 1.06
